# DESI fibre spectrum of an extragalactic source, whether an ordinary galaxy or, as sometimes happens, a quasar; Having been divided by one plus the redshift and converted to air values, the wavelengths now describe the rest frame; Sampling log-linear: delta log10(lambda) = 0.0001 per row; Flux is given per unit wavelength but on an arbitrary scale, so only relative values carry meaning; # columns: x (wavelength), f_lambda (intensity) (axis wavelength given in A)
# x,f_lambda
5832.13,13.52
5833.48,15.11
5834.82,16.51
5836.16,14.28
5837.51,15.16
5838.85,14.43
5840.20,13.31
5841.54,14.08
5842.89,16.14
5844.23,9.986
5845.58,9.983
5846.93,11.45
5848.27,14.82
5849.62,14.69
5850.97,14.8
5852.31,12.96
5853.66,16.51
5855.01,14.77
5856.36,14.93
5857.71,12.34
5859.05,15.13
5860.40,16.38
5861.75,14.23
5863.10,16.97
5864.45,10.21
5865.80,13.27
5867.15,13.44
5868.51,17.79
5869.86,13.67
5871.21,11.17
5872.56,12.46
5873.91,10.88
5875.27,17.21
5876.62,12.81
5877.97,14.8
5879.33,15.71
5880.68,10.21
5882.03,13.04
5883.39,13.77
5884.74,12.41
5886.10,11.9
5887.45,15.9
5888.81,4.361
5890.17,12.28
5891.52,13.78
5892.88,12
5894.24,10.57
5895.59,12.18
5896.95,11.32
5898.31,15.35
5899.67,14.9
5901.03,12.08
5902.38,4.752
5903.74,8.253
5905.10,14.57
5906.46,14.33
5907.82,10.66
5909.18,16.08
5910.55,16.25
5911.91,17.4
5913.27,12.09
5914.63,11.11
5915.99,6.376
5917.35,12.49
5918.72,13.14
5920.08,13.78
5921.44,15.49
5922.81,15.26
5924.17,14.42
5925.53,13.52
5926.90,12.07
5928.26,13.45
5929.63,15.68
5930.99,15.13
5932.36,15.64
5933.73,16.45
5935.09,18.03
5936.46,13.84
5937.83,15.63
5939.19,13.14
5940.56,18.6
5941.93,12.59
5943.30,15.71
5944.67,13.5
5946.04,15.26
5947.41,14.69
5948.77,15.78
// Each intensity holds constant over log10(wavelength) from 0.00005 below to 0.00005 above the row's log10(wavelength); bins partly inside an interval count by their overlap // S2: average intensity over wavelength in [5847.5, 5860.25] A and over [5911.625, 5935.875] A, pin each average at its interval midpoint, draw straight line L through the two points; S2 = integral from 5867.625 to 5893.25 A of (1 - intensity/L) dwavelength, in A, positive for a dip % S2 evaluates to 2.5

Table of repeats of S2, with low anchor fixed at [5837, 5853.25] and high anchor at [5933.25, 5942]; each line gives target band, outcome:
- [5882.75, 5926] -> 6.71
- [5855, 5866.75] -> -0.27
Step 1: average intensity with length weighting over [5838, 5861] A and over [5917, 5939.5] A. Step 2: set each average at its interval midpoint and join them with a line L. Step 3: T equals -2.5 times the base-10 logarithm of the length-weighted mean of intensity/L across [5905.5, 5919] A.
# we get 0.11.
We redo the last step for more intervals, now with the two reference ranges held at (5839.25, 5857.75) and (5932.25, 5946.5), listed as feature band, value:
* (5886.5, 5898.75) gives 0.21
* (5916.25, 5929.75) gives 0.11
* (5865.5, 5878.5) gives 0.03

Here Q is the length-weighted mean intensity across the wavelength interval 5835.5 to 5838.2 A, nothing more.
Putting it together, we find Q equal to 14.7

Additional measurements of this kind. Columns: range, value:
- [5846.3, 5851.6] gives 14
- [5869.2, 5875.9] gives 13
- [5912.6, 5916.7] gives 9.89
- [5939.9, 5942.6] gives 15.6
